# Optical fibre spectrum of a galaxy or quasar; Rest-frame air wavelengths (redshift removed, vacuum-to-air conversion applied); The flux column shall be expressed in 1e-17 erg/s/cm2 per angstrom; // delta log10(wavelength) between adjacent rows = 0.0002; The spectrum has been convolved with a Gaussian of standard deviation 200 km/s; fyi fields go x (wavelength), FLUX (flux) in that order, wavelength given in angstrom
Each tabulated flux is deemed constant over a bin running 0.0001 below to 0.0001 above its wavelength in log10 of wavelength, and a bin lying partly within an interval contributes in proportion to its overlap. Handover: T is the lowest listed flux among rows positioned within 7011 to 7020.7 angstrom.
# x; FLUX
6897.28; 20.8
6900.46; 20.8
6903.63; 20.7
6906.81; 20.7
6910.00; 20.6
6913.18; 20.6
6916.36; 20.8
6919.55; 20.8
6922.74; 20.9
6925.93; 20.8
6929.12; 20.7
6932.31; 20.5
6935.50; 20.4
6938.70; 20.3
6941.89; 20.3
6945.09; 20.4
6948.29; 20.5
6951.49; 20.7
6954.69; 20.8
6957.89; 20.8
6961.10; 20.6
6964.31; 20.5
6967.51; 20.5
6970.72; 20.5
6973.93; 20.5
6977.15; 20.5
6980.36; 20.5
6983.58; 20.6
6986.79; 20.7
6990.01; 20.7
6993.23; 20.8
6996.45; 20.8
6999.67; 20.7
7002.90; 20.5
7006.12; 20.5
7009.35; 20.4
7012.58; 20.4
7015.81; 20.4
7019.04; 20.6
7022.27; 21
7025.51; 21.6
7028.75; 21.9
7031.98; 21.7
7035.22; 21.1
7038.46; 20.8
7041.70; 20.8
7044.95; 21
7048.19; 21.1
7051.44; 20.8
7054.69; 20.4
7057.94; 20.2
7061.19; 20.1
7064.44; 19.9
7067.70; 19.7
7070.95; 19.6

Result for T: 20.4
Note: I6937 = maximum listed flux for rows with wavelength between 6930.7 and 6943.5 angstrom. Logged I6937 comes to 20.5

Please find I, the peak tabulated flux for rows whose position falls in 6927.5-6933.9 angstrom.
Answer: 20.7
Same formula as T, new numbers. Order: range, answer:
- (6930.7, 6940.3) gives 20.3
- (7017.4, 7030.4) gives 20.6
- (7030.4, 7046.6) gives 20.8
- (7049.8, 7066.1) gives 19.9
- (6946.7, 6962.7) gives 20.5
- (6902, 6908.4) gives 20.7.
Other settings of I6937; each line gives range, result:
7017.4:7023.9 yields 21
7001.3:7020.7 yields 20.6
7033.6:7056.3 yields 21.1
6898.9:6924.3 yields 20.9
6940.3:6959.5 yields 20.8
